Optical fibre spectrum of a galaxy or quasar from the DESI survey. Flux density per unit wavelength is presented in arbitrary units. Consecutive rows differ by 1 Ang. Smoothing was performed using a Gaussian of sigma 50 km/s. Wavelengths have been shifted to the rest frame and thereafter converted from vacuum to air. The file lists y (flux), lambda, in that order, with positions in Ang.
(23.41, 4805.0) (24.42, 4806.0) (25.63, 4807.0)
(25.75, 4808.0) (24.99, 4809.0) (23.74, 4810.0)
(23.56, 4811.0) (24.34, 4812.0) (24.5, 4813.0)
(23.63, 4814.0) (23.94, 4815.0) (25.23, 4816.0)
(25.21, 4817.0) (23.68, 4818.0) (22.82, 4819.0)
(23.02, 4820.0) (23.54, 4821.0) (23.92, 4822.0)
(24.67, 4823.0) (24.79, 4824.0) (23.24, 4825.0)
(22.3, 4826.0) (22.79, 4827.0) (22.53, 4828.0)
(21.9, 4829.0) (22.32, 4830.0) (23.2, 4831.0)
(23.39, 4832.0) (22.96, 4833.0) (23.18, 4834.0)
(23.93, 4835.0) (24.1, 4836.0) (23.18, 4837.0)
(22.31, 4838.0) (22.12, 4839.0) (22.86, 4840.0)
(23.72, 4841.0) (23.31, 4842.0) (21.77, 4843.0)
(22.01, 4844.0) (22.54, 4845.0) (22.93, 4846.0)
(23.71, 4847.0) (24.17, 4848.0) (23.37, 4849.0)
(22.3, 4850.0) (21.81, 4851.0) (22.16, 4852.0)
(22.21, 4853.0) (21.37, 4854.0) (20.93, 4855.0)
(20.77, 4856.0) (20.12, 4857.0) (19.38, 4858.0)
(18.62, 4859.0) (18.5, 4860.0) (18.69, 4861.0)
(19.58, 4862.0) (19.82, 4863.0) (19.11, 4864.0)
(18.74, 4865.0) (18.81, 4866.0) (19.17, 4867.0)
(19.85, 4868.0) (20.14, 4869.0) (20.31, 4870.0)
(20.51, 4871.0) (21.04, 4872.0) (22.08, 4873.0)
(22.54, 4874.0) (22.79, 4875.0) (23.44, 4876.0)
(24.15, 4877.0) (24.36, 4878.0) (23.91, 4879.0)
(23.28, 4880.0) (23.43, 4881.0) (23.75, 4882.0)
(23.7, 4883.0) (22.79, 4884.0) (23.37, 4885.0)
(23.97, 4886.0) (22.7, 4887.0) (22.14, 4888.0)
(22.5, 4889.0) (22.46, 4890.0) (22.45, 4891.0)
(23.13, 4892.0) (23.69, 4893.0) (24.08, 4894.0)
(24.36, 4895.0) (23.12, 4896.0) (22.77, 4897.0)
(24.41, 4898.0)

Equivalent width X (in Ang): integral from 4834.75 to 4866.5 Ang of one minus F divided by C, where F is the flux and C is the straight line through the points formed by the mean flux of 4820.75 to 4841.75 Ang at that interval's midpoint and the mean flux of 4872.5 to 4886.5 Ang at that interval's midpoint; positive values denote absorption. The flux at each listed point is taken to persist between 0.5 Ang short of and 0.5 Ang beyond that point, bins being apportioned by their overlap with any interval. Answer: 2.4 Ang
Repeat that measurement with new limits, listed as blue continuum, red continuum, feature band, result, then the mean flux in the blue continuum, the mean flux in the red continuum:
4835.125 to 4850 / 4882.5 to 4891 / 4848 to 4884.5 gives 2.5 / 23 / 22.9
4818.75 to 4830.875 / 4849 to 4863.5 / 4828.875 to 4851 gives -1.1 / 23.2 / 20.5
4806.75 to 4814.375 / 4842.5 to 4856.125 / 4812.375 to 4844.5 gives 0.2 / 24.5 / 22.3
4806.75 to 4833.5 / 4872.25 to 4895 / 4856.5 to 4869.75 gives 2.3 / 23.7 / 23.2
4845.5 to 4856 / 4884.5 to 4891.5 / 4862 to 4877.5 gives 1.2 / 22.4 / 22.8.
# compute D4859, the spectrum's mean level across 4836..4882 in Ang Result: 21.6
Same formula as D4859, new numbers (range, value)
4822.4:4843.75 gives 23.1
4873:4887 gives 23.4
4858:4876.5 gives 20.2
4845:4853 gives 22.9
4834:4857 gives 22.6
